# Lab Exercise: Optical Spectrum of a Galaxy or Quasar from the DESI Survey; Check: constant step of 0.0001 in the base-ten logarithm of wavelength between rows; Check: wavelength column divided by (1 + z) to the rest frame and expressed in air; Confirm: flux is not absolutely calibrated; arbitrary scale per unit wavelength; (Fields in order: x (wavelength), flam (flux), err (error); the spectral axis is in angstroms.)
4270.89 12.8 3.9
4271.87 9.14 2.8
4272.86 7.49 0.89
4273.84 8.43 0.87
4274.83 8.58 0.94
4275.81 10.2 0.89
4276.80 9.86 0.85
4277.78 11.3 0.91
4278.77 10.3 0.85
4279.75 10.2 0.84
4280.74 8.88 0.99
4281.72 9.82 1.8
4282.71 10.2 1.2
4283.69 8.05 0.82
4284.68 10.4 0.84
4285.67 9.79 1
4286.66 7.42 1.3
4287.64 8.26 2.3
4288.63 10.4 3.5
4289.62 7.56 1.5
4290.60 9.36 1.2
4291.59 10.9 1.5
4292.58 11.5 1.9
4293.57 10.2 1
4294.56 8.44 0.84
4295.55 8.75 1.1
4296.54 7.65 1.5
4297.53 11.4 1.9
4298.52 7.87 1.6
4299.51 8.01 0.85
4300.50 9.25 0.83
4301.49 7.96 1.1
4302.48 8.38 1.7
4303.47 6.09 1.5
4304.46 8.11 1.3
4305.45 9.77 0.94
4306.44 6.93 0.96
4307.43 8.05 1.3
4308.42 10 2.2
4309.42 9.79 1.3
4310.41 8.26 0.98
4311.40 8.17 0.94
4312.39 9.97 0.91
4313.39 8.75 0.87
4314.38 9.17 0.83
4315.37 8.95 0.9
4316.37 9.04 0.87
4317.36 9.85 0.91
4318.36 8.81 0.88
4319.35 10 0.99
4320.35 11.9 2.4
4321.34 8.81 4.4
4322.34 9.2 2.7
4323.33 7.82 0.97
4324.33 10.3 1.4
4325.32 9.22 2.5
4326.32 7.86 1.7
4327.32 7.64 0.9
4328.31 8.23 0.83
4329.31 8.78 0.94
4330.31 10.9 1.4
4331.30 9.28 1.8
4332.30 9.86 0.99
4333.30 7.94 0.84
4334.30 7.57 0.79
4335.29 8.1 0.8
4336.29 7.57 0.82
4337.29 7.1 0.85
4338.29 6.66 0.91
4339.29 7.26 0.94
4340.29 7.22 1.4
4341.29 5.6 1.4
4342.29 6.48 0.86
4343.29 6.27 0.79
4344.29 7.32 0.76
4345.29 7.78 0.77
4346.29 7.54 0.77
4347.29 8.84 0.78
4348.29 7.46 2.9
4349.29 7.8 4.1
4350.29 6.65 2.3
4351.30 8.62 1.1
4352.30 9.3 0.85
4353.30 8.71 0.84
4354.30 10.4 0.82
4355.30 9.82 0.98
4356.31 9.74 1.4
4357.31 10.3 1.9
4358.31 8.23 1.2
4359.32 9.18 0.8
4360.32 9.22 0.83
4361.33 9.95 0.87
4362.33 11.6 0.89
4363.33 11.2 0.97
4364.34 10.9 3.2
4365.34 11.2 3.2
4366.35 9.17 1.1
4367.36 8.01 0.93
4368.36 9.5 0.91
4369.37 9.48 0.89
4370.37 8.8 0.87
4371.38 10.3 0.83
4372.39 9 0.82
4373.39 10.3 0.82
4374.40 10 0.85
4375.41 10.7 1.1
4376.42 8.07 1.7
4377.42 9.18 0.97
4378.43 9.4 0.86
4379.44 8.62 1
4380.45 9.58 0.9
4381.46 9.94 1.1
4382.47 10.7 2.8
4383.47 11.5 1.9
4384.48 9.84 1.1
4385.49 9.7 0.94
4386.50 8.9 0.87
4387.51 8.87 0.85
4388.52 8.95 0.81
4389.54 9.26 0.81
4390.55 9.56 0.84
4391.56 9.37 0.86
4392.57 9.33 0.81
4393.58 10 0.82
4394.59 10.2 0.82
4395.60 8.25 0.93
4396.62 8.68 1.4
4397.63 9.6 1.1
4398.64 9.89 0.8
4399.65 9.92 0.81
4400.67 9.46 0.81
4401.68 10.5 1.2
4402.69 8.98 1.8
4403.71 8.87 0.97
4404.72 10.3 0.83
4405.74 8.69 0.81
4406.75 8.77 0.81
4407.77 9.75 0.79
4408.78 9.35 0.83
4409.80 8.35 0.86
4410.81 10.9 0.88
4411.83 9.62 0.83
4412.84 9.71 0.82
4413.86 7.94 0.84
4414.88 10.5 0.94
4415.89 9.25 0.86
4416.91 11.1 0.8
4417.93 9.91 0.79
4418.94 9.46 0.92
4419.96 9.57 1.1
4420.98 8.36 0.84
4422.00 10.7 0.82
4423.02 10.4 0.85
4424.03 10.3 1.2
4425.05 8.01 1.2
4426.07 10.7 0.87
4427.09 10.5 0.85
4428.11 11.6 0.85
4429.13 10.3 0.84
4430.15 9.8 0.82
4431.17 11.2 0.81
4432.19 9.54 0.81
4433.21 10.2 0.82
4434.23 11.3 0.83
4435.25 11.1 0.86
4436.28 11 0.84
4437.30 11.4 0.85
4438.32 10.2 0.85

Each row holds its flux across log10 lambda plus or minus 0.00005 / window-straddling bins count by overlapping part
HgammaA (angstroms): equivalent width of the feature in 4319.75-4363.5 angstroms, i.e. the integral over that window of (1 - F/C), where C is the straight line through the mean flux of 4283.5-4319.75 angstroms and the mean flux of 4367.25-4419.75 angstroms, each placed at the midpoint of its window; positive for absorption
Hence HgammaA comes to 3.1 angstroms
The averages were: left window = 8.96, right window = 9.53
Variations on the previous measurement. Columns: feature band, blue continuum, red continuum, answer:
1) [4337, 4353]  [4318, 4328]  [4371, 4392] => 3.3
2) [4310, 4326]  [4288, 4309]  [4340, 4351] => -2.1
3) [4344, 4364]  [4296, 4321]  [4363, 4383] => 0.9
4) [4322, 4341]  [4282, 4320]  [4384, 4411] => 1.7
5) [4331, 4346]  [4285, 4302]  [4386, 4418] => 2.9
